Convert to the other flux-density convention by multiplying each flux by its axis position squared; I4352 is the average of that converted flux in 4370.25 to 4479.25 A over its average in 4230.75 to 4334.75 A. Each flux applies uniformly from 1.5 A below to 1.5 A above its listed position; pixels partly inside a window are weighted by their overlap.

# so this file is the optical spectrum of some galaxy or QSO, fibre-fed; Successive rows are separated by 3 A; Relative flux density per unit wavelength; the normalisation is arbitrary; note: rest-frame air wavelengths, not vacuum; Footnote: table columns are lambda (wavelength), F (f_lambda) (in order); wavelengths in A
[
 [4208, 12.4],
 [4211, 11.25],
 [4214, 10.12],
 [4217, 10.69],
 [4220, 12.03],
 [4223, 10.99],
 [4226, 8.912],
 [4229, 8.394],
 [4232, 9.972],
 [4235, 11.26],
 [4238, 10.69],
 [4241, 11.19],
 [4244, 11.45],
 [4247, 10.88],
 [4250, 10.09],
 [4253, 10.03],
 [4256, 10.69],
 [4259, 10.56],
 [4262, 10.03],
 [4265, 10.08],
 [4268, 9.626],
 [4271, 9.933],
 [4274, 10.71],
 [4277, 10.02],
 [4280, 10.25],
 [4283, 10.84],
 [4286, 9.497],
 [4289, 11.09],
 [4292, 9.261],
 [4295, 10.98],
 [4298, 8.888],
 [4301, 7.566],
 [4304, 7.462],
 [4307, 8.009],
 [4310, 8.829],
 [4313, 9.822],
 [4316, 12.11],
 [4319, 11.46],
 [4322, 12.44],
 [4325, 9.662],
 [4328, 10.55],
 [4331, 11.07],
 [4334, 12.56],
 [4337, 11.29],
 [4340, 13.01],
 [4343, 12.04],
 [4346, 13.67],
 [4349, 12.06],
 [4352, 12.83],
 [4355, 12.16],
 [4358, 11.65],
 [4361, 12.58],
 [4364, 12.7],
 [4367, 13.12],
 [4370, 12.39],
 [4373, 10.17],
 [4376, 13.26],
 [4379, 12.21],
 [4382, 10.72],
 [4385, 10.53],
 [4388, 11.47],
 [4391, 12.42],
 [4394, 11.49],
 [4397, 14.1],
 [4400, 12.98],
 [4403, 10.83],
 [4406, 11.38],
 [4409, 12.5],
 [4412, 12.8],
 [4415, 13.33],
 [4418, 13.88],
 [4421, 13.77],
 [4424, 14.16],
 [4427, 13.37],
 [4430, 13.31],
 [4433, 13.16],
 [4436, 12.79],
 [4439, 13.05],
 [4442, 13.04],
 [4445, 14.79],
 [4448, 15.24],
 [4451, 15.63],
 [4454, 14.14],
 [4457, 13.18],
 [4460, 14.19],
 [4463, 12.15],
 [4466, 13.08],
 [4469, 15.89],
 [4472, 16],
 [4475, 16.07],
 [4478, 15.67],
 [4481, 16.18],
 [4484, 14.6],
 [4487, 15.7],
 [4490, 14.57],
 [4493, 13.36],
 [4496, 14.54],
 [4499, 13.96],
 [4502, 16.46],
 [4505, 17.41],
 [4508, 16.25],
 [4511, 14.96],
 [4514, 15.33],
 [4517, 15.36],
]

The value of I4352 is 1.38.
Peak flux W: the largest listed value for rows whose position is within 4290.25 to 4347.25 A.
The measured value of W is 13.67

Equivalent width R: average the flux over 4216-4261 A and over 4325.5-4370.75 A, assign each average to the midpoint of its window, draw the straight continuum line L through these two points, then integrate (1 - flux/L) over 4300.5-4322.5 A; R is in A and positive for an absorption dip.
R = 3.7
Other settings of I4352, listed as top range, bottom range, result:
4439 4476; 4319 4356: 1.27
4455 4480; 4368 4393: 1.30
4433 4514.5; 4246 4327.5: 1.60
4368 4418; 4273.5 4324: 1.27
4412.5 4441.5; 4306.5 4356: 1.22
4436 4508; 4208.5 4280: 1.57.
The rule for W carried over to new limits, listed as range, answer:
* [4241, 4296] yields 11.45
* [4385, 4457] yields 15.63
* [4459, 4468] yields 14.19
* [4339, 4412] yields 14.1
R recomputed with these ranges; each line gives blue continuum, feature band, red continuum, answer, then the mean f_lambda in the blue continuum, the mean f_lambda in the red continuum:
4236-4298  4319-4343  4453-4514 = 0.4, 10.4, 14.9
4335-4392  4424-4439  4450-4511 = 0.6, 12.1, 14.9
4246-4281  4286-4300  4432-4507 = 1.2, 10.2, 14.6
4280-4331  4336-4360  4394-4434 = -2.7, 9.95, 13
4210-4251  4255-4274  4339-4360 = 1.6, 10.6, 12.5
